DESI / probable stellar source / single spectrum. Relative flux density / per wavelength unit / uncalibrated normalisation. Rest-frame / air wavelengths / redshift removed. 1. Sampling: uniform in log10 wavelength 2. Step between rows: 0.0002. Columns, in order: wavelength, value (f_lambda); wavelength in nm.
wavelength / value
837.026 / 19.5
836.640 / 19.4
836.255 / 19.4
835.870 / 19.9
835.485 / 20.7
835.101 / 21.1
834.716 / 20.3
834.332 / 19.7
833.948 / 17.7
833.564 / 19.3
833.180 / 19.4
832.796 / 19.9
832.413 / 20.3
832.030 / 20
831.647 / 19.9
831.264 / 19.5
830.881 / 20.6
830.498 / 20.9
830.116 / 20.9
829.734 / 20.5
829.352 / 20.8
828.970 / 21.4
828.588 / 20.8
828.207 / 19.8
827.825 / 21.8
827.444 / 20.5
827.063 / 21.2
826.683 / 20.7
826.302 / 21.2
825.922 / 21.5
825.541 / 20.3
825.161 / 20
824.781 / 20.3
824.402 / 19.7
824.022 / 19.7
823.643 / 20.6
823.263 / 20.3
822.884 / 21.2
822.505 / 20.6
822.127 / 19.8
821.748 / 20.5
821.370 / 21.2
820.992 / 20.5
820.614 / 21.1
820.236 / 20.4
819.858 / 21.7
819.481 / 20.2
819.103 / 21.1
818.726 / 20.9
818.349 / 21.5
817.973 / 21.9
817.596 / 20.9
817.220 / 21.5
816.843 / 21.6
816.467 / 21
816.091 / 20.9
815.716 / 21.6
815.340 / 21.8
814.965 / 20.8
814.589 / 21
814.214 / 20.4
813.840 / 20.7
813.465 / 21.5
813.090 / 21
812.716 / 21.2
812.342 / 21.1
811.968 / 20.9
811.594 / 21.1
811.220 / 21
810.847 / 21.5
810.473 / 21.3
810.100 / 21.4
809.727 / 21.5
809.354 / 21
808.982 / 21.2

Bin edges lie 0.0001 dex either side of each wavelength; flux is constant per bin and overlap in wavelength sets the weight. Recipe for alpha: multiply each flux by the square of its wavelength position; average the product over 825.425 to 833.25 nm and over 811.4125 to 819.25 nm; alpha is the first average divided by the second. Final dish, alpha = 1.0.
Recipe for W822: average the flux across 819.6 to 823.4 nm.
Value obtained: 20.7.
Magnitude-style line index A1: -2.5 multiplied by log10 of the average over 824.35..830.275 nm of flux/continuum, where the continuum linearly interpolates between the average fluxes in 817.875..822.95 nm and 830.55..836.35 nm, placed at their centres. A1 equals -0.021 mag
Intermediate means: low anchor 20.9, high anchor 19.9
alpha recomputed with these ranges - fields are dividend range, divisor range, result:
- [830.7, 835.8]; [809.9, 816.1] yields 0.99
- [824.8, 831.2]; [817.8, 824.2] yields 1.02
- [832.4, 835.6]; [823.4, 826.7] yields 0.99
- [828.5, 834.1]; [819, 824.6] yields 1.00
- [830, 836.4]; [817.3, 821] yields 0.98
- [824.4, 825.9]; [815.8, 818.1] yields 0.97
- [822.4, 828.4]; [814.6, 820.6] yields 0.99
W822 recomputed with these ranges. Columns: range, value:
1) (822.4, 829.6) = 20.7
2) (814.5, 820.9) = 21.2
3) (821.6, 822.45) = 20.2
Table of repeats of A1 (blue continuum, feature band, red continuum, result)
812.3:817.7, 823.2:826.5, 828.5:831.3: 0.02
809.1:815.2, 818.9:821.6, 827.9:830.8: 0.00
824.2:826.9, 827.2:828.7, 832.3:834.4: -0.03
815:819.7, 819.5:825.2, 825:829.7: 0.03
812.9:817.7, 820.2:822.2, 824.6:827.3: 0.01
